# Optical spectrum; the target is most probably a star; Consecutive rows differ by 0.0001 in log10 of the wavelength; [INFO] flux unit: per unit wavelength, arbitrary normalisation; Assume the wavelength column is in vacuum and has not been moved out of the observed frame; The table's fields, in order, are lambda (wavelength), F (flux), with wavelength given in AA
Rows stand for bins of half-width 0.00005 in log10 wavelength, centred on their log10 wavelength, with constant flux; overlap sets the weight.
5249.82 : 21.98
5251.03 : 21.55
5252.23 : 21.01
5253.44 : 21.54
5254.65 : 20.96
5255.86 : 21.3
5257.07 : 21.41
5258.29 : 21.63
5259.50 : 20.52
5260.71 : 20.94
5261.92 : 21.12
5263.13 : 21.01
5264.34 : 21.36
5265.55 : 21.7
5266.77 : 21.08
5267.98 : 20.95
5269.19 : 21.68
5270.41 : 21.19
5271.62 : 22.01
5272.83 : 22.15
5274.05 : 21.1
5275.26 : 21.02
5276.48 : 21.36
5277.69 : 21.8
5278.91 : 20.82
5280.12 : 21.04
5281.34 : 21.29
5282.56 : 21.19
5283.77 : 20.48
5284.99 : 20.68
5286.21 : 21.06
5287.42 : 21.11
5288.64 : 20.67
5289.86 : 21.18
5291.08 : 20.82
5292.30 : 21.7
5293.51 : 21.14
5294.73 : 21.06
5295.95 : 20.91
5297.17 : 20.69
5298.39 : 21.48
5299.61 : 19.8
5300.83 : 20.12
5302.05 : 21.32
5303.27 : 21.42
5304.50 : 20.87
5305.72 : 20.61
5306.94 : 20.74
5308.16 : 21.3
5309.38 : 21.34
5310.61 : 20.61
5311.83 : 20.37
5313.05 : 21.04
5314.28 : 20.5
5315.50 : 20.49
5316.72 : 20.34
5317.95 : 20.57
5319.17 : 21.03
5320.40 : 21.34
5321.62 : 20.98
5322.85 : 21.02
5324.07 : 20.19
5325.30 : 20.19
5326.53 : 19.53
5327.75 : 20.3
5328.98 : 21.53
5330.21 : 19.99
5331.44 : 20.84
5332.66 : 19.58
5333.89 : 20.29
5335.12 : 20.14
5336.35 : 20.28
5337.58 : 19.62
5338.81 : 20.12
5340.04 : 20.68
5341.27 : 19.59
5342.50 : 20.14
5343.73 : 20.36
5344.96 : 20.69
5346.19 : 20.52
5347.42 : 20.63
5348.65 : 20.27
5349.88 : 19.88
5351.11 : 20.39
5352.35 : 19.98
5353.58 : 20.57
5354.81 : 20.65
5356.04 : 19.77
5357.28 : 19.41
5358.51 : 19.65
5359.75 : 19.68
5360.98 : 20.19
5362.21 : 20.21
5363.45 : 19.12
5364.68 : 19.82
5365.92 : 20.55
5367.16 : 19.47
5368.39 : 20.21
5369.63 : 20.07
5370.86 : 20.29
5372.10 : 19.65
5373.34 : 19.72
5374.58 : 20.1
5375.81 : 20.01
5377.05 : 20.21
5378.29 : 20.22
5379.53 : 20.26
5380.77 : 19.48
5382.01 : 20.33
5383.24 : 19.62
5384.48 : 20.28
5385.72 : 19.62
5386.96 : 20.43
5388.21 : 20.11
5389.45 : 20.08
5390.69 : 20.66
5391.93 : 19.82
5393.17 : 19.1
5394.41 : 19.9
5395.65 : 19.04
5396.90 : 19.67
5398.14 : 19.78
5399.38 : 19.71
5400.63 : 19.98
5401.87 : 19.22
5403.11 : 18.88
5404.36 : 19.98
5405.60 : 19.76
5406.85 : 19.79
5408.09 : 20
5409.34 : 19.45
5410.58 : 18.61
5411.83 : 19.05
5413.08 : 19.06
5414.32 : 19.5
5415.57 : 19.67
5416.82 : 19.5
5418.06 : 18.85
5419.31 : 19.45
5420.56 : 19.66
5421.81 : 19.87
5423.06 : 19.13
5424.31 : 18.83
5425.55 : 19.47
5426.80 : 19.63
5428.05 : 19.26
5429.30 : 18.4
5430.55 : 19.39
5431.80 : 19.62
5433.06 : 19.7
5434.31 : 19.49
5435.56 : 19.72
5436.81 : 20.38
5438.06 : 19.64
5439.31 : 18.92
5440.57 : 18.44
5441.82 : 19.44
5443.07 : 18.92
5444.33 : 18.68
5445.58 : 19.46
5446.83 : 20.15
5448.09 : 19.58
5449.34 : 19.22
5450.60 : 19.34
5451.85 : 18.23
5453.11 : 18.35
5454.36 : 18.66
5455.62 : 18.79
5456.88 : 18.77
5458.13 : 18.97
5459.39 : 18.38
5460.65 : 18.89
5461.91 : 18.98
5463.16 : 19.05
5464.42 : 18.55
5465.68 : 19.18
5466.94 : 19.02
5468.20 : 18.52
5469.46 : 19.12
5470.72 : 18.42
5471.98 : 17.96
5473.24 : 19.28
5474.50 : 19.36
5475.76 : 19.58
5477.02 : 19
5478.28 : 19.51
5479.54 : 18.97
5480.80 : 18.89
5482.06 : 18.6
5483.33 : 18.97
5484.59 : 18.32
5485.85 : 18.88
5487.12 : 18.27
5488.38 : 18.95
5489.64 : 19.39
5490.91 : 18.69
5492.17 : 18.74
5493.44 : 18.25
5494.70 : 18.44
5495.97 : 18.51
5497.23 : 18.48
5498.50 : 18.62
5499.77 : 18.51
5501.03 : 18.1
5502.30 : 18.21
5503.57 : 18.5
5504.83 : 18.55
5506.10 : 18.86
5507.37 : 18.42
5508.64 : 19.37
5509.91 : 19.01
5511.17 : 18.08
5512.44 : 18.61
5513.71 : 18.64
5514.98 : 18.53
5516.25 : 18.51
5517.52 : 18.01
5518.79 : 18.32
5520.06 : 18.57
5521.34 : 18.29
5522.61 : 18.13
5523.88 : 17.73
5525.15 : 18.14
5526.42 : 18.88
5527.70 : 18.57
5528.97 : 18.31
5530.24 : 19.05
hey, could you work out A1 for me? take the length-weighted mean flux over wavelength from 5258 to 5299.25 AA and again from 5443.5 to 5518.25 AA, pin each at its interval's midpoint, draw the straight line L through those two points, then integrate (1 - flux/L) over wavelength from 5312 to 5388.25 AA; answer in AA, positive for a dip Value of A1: 0.4 AA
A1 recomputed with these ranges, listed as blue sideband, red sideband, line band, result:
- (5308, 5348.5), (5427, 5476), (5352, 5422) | 0.1 AA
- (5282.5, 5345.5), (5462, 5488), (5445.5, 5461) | 0.1 AA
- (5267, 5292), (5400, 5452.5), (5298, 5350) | 0.3 AA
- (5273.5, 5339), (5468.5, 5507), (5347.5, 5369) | 0.2 AA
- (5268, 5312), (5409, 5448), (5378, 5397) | -0.1 AA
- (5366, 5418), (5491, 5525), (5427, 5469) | 0.1 AA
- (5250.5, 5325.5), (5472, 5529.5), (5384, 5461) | 0.5 AA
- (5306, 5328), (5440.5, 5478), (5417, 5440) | -0.1 AA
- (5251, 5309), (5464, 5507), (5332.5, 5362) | 0.3 AA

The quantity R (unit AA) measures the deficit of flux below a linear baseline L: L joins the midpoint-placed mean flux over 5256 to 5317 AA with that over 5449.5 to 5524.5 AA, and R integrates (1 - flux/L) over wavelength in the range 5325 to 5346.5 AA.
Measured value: 0.2 AA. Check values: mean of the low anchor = 21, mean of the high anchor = 18.7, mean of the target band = 20.2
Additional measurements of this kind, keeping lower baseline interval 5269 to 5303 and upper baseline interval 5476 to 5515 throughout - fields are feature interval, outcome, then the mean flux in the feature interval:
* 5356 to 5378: 0.3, 19.9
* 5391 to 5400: 0.1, 19.6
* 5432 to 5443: -0.1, 19.4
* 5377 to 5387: 0.0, 20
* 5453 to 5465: 0.2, 18.8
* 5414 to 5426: 0.1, 19.4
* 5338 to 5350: 0.1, 20.3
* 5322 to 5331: 0.1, 20.4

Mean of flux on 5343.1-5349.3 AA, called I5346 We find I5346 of 20.5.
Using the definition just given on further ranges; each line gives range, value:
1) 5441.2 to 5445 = 19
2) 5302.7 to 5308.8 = 21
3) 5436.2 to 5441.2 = 19.3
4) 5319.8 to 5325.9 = 20.8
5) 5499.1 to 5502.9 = 18.3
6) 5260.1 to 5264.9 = 21.1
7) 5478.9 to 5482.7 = 18.8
